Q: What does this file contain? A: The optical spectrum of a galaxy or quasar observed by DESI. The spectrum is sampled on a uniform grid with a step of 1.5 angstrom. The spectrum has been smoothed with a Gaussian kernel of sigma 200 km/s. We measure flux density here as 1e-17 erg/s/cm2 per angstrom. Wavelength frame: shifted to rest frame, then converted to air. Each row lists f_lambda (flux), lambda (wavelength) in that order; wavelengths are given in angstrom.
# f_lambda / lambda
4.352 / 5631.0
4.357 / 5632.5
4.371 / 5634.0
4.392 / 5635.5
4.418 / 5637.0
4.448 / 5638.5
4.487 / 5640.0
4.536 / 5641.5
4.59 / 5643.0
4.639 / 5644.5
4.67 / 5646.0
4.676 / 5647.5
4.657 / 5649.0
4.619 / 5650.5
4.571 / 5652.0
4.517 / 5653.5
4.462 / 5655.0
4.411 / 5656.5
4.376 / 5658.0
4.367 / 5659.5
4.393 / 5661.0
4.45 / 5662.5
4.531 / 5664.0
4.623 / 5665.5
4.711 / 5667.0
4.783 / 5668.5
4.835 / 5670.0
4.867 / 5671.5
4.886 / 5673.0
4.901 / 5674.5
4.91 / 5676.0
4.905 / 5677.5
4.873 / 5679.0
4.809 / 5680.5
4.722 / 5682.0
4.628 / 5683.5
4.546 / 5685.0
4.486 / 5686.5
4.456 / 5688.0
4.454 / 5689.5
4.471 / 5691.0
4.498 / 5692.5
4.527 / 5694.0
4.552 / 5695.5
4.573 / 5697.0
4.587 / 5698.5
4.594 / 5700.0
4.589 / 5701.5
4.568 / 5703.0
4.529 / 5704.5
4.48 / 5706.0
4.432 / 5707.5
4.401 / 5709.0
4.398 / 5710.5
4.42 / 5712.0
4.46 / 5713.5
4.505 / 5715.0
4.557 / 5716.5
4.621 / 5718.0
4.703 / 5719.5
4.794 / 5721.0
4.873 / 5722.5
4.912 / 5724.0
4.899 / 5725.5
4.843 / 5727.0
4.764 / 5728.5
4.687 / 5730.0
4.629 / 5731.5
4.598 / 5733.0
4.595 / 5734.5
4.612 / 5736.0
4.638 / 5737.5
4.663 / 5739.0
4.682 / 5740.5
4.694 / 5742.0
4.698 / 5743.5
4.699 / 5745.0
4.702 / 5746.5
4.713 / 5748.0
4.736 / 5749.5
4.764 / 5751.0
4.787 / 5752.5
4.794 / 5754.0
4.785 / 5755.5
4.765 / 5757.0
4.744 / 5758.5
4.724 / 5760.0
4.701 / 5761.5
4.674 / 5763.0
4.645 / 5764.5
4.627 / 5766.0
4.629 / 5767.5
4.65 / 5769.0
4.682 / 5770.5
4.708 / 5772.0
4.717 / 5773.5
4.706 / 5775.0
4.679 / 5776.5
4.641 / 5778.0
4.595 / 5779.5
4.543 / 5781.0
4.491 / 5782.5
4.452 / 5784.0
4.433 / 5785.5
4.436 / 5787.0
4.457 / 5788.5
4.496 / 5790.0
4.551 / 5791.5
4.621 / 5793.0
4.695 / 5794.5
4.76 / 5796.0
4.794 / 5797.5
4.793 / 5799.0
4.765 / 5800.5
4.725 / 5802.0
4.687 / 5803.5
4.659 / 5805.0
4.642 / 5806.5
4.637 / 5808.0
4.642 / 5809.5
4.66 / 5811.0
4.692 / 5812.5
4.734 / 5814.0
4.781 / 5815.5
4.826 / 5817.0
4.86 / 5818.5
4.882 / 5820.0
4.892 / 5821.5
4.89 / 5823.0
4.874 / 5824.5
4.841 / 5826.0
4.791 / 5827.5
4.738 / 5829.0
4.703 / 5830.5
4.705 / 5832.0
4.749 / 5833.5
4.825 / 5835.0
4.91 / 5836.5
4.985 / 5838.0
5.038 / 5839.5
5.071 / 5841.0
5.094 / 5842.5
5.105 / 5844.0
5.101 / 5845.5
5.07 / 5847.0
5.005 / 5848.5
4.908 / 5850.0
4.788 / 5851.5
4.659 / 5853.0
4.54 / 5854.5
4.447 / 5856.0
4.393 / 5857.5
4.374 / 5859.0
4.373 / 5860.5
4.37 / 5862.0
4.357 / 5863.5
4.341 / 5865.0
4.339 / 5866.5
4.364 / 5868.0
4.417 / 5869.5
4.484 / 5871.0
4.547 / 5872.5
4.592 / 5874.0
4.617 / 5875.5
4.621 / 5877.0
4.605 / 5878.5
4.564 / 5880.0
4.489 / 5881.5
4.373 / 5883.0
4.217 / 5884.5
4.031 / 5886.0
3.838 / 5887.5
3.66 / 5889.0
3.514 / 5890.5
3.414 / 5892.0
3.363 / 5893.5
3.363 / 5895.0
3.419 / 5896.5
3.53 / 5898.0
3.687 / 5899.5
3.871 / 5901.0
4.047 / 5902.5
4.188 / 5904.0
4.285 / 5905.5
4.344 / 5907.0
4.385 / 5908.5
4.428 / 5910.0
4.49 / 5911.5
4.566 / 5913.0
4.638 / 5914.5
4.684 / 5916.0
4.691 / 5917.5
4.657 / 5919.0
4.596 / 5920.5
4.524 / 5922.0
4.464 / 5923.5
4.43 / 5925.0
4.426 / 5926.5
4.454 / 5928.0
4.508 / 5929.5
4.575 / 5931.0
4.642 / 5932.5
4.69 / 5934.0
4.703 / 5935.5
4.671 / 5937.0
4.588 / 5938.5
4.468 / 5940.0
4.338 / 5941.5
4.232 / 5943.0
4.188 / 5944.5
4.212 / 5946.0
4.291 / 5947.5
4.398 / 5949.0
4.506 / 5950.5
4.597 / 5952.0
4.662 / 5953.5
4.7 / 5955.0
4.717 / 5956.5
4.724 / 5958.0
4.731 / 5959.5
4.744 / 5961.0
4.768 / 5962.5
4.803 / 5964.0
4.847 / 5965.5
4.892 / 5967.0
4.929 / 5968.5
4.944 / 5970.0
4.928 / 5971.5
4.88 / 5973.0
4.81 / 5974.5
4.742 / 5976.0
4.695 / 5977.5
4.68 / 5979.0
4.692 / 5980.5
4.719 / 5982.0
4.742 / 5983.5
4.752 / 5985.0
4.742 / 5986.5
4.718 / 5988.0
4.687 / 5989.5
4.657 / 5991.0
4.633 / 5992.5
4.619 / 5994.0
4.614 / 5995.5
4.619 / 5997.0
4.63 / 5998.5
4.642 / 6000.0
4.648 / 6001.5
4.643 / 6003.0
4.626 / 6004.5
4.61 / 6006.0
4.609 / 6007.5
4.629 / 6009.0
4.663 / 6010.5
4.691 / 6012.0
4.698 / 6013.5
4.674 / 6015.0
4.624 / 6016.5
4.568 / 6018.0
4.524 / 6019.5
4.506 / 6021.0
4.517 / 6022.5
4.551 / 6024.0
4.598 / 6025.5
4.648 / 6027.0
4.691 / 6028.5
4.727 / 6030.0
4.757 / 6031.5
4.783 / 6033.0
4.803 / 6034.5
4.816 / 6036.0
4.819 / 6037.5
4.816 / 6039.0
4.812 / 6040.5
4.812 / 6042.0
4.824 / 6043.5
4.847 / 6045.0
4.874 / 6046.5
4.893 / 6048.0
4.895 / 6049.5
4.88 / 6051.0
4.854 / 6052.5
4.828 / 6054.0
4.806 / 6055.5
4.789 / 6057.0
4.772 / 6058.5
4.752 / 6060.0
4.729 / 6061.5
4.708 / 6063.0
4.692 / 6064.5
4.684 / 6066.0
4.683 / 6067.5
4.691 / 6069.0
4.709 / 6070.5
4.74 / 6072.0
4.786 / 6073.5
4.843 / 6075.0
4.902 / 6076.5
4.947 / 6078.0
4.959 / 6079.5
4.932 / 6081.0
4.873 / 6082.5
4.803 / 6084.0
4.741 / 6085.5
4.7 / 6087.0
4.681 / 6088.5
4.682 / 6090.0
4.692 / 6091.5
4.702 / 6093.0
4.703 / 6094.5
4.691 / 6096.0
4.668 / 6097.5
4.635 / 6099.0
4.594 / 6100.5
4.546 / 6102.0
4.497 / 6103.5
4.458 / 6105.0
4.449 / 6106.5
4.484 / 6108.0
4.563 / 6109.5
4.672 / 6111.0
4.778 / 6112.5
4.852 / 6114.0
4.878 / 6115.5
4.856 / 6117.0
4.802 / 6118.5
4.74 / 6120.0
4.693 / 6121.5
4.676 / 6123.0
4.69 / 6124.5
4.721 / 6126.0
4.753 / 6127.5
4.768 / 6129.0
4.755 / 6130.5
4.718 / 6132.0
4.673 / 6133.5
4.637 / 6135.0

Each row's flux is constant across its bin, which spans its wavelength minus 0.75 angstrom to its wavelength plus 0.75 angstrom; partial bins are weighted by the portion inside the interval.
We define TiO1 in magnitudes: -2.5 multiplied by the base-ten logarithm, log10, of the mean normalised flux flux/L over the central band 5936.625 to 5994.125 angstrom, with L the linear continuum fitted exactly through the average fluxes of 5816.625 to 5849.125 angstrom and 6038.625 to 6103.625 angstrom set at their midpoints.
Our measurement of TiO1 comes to 0.039 mag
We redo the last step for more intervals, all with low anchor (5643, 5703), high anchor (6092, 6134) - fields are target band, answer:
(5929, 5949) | 0.04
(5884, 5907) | 0.23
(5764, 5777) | -0.01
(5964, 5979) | -0.04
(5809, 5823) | -0.03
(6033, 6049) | -0.04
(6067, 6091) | -0.03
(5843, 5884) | 0.01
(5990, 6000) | 0.01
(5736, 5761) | -0.02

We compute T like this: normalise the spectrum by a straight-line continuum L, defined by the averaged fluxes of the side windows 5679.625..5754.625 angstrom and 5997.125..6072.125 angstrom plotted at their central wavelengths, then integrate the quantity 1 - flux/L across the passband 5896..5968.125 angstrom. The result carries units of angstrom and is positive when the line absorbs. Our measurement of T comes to 3.42 angstrom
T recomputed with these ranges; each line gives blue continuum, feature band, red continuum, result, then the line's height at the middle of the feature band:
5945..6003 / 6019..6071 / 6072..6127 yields -0.44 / 4.71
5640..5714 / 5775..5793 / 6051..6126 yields 0.35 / 4.63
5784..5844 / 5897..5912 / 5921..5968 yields 1.67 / 4.62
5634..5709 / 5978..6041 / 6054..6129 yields 0.35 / 4.7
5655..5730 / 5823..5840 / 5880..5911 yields -2.77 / 4.16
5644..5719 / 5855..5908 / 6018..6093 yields 5.91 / 4.68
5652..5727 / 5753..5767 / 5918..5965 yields -0.38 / 4.59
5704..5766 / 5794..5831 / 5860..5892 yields -2.45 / 4.46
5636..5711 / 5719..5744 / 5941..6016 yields -0.66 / 4.6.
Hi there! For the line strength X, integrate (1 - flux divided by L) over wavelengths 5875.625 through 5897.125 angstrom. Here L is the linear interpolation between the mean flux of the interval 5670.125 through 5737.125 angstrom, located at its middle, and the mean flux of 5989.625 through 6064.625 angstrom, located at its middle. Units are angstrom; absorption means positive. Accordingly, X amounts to 3.2 angstrom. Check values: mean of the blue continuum 4.64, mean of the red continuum 4.71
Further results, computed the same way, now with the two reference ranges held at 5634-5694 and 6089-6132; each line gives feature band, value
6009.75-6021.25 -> 0.10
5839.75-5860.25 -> -0.77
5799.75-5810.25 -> -0.12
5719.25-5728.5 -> -0.46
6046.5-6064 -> -0.53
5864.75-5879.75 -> 0.44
